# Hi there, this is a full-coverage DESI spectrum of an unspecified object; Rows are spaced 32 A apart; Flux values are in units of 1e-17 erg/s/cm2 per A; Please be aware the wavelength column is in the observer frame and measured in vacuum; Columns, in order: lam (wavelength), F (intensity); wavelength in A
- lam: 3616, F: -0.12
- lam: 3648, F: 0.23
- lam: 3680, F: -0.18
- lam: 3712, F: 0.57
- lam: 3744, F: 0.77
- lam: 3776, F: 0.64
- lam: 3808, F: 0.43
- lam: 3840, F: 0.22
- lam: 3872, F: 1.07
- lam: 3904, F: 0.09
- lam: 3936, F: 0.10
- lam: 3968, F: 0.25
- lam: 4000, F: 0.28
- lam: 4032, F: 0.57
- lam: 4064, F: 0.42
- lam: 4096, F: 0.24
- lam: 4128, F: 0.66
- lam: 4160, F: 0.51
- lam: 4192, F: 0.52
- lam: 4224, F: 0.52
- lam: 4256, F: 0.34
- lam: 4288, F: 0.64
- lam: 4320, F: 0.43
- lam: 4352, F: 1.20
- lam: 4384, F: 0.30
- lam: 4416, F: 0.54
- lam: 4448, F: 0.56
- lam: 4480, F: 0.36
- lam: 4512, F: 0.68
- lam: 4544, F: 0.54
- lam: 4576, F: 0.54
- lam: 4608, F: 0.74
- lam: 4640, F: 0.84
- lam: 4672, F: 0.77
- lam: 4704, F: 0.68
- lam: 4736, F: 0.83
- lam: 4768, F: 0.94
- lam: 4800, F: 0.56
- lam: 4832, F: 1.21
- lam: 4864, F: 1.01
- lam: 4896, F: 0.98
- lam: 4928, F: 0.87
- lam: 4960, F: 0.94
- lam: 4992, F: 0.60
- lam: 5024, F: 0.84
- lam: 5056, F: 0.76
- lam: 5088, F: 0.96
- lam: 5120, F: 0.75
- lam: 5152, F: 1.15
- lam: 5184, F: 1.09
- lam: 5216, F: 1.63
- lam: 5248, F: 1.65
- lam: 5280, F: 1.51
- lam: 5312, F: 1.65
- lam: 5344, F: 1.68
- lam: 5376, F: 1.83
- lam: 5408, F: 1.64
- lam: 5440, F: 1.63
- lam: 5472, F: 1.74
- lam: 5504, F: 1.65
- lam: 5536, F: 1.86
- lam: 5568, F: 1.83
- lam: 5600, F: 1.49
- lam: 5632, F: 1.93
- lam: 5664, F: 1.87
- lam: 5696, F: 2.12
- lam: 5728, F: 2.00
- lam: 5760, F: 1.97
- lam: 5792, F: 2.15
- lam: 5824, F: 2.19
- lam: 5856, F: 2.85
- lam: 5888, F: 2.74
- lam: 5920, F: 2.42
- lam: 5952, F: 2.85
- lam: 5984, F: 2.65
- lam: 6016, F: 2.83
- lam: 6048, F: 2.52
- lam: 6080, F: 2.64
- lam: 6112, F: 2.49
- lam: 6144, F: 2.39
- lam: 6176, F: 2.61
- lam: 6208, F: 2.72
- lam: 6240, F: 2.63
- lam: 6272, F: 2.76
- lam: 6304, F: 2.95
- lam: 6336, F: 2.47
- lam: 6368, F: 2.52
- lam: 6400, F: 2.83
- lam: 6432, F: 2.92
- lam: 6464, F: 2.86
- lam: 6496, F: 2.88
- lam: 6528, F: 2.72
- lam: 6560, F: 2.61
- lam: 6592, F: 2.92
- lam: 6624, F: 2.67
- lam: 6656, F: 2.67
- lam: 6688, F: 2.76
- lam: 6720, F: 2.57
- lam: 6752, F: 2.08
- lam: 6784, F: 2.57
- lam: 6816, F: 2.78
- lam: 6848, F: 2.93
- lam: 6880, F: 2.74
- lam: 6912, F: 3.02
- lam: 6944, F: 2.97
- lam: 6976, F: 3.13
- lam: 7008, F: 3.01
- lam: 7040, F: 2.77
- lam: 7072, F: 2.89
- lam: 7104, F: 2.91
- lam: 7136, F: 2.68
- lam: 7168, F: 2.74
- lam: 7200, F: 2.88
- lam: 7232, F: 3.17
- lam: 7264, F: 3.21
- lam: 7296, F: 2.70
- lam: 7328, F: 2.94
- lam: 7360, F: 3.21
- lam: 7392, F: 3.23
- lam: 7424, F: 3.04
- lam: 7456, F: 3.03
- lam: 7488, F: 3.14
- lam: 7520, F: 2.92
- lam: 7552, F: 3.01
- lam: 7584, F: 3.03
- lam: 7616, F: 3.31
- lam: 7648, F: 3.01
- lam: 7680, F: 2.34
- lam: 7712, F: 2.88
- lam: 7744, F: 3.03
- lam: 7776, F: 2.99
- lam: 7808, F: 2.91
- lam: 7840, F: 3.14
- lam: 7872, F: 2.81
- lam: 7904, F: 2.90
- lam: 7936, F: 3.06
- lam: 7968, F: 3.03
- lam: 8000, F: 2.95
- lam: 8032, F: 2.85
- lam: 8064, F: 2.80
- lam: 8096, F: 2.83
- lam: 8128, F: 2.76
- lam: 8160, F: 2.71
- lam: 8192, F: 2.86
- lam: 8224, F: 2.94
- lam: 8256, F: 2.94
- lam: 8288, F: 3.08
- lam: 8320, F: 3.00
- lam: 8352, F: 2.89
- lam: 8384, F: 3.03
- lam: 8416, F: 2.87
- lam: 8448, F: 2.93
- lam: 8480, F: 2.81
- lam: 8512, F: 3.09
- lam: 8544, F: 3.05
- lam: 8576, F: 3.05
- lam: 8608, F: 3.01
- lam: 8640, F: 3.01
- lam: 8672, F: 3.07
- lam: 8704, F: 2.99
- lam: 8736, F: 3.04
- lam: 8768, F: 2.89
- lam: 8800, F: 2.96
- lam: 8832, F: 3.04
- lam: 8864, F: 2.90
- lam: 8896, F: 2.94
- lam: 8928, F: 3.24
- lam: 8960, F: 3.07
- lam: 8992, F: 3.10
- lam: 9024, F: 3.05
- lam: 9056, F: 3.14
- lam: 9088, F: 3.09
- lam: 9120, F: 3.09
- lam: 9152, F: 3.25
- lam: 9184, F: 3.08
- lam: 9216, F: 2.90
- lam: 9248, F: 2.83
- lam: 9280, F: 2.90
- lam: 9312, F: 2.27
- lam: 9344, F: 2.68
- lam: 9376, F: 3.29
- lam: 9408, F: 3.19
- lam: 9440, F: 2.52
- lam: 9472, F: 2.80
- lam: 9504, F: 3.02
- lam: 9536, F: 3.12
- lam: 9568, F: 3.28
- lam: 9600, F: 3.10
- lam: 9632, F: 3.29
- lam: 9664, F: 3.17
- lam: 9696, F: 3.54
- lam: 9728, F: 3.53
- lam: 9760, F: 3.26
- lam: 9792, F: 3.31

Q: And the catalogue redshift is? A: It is 0.30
